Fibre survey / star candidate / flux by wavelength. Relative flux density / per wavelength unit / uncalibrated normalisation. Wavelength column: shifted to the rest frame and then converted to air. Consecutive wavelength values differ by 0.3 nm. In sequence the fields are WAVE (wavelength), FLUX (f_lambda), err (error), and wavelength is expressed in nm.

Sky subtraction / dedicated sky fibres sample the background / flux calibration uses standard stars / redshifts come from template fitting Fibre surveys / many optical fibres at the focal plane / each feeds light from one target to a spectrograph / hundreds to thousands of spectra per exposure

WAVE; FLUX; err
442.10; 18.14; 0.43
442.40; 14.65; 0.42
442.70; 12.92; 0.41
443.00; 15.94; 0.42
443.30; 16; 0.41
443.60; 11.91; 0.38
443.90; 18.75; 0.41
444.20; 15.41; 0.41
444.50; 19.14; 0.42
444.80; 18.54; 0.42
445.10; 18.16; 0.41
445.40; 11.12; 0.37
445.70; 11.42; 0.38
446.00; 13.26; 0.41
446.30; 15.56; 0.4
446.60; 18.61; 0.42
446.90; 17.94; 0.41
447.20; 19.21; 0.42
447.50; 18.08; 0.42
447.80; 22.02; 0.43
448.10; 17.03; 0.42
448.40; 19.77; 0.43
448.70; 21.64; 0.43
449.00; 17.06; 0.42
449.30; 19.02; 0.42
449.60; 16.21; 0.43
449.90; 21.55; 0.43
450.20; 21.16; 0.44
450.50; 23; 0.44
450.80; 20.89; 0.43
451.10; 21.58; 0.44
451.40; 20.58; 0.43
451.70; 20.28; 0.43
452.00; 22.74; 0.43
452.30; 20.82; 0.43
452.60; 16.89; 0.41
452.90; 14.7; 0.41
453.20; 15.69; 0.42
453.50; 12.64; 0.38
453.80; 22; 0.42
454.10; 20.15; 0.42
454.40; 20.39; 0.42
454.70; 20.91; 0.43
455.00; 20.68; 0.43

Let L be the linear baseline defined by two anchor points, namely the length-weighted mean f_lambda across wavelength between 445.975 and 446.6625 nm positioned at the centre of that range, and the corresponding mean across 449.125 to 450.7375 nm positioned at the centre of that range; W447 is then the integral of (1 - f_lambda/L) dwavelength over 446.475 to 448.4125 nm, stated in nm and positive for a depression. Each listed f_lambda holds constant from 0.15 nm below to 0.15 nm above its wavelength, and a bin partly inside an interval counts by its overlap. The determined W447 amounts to -0.19 nm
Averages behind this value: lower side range 15.9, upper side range 20.2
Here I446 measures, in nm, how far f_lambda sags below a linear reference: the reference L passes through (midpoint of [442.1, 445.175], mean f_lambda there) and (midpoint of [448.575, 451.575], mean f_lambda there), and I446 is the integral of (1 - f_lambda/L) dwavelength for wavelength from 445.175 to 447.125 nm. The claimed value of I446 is 0.31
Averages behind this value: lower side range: 16.2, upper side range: 20.3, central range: 15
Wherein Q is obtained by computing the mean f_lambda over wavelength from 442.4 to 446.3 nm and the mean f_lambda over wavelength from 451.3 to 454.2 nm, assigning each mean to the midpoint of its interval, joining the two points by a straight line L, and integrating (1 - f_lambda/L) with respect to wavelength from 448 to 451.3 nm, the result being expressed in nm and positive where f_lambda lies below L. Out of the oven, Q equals -0.49 nm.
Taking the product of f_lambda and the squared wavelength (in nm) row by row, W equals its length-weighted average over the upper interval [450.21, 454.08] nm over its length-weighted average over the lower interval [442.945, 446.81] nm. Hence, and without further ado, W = 1.28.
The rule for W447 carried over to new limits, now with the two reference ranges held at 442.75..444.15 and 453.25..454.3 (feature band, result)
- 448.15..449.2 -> -0.15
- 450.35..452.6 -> -0.46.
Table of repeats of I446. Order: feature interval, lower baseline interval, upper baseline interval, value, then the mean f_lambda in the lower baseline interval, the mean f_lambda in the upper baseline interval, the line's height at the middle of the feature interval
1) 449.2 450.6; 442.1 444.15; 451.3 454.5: -0.192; 15.3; 18.8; 17.7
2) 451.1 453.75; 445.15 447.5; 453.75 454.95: 0.143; 15.6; 20.8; 19.5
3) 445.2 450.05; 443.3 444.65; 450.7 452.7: 0.241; 16.3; 20.6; 18.3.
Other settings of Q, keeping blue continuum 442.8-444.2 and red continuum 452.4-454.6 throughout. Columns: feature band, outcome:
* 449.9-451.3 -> -0.376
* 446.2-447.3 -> -0.112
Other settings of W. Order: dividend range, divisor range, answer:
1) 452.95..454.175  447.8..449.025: 0.91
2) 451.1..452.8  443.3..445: 1.25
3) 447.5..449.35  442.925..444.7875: 1.20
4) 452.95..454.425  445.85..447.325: 1.09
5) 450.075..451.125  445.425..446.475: 1.67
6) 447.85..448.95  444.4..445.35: 1.11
